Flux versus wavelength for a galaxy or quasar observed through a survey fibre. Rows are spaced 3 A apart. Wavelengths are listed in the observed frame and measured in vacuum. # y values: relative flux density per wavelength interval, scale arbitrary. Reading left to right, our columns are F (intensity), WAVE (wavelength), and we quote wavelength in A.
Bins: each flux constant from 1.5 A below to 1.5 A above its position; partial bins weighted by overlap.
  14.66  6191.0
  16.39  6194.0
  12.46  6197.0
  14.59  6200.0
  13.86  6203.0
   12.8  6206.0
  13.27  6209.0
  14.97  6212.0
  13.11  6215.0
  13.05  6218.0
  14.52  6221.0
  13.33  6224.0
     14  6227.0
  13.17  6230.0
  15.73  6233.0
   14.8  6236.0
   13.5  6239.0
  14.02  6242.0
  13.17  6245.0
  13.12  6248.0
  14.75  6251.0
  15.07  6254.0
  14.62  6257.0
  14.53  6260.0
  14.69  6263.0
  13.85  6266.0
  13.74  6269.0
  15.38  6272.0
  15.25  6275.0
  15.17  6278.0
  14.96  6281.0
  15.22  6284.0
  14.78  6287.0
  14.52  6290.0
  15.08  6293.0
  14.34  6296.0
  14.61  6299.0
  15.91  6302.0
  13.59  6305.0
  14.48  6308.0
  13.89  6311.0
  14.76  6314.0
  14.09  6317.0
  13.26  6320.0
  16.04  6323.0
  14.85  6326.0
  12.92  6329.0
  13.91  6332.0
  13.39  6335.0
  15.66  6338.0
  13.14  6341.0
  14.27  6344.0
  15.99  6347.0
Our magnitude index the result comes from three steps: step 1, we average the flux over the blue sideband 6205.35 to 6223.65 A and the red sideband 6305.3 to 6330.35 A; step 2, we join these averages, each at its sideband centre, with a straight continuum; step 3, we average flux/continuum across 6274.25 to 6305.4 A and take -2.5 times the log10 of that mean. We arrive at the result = -0.06 mag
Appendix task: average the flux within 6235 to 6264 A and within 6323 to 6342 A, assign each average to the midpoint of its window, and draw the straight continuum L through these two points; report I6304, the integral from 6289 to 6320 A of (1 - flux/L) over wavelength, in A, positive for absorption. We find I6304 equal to -0.6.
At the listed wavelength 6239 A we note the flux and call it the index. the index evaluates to 13.5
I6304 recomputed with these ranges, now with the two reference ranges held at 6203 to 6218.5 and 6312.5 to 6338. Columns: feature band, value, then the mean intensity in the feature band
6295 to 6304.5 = -0.52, 14.8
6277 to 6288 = -0.84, 15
